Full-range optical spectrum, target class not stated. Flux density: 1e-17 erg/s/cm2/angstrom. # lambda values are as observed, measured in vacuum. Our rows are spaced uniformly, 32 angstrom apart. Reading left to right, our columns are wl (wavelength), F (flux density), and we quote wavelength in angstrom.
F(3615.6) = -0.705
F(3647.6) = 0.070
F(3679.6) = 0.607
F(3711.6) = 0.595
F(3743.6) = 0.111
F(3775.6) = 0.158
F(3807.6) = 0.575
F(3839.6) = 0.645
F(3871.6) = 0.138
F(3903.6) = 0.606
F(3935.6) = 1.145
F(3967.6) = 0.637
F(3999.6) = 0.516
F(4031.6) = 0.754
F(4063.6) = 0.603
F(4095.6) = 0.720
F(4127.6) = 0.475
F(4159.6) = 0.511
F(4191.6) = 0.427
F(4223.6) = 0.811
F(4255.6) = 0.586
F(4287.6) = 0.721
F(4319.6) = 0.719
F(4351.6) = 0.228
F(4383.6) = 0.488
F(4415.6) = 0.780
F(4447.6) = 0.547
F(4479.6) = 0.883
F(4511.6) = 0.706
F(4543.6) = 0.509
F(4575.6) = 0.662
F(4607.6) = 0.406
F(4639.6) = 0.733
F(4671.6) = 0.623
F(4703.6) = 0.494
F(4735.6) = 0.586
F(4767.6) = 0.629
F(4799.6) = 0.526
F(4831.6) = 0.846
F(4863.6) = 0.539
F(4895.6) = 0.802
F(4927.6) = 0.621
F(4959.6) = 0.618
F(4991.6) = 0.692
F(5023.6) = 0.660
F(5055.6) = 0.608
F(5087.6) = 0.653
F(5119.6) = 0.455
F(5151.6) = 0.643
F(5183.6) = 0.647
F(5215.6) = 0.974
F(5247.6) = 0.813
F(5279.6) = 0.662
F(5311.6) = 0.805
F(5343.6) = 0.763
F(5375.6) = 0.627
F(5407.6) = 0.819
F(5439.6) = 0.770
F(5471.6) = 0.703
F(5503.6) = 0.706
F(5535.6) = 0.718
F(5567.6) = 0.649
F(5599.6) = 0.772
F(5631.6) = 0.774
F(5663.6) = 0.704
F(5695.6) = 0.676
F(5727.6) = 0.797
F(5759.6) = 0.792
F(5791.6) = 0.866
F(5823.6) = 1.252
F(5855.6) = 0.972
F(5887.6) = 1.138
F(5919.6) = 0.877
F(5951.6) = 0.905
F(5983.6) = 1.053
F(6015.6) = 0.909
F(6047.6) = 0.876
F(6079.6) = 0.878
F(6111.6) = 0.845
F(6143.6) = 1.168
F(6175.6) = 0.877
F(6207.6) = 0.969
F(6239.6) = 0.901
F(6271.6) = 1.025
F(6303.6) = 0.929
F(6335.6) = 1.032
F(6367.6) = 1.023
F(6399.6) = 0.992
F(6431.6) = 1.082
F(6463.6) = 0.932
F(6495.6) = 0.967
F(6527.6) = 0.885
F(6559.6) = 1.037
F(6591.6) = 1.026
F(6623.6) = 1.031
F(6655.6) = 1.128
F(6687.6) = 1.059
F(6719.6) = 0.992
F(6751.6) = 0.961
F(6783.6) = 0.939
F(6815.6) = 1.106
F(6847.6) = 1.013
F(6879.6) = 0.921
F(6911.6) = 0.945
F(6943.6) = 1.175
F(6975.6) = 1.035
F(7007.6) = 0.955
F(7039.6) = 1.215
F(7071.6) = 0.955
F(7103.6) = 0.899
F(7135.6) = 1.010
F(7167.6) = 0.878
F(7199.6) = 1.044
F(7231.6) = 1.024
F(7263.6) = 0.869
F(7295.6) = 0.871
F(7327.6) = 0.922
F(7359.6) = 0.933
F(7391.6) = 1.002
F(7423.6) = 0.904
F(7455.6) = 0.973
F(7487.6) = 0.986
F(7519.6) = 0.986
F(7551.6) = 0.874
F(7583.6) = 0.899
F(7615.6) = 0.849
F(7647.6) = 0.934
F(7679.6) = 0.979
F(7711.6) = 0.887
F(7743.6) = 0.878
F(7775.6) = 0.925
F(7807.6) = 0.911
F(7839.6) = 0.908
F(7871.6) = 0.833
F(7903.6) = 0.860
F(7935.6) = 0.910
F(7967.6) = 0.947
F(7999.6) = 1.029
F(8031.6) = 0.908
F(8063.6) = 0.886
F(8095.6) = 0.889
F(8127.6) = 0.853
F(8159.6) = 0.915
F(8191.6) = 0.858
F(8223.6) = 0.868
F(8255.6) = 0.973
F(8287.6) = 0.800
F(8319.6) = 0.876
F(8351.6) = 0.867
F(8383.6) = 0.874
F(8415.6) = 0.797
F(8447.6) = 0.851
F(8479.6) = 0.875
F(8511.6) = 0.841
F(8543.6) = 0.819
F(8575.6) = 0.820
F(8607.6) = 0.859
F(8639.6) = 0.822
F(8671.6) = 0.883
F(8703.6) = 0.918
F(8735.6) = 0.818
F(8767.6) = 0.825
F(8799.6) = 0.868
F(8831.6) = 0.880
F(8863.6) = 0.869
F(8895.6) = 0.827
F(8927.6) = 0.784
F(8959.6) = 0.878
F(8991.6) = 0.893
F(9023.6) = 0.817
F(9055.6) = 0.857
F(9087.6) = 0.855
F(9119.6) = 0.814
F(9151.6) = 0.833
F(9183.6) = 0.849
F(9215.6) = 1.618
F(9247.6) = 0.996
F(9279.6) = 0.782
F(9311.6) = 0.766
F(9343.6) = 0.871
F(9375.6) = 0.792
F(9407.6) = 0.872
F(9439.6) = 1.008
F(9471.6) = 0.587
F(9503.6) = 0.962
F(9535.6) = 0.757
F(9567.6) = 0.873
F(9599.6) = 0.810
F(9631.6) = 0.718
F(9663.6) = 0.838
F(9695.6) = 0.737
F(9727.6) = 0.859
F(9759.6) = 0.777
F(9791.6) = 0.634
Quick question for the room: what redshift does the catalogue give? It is 0.403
